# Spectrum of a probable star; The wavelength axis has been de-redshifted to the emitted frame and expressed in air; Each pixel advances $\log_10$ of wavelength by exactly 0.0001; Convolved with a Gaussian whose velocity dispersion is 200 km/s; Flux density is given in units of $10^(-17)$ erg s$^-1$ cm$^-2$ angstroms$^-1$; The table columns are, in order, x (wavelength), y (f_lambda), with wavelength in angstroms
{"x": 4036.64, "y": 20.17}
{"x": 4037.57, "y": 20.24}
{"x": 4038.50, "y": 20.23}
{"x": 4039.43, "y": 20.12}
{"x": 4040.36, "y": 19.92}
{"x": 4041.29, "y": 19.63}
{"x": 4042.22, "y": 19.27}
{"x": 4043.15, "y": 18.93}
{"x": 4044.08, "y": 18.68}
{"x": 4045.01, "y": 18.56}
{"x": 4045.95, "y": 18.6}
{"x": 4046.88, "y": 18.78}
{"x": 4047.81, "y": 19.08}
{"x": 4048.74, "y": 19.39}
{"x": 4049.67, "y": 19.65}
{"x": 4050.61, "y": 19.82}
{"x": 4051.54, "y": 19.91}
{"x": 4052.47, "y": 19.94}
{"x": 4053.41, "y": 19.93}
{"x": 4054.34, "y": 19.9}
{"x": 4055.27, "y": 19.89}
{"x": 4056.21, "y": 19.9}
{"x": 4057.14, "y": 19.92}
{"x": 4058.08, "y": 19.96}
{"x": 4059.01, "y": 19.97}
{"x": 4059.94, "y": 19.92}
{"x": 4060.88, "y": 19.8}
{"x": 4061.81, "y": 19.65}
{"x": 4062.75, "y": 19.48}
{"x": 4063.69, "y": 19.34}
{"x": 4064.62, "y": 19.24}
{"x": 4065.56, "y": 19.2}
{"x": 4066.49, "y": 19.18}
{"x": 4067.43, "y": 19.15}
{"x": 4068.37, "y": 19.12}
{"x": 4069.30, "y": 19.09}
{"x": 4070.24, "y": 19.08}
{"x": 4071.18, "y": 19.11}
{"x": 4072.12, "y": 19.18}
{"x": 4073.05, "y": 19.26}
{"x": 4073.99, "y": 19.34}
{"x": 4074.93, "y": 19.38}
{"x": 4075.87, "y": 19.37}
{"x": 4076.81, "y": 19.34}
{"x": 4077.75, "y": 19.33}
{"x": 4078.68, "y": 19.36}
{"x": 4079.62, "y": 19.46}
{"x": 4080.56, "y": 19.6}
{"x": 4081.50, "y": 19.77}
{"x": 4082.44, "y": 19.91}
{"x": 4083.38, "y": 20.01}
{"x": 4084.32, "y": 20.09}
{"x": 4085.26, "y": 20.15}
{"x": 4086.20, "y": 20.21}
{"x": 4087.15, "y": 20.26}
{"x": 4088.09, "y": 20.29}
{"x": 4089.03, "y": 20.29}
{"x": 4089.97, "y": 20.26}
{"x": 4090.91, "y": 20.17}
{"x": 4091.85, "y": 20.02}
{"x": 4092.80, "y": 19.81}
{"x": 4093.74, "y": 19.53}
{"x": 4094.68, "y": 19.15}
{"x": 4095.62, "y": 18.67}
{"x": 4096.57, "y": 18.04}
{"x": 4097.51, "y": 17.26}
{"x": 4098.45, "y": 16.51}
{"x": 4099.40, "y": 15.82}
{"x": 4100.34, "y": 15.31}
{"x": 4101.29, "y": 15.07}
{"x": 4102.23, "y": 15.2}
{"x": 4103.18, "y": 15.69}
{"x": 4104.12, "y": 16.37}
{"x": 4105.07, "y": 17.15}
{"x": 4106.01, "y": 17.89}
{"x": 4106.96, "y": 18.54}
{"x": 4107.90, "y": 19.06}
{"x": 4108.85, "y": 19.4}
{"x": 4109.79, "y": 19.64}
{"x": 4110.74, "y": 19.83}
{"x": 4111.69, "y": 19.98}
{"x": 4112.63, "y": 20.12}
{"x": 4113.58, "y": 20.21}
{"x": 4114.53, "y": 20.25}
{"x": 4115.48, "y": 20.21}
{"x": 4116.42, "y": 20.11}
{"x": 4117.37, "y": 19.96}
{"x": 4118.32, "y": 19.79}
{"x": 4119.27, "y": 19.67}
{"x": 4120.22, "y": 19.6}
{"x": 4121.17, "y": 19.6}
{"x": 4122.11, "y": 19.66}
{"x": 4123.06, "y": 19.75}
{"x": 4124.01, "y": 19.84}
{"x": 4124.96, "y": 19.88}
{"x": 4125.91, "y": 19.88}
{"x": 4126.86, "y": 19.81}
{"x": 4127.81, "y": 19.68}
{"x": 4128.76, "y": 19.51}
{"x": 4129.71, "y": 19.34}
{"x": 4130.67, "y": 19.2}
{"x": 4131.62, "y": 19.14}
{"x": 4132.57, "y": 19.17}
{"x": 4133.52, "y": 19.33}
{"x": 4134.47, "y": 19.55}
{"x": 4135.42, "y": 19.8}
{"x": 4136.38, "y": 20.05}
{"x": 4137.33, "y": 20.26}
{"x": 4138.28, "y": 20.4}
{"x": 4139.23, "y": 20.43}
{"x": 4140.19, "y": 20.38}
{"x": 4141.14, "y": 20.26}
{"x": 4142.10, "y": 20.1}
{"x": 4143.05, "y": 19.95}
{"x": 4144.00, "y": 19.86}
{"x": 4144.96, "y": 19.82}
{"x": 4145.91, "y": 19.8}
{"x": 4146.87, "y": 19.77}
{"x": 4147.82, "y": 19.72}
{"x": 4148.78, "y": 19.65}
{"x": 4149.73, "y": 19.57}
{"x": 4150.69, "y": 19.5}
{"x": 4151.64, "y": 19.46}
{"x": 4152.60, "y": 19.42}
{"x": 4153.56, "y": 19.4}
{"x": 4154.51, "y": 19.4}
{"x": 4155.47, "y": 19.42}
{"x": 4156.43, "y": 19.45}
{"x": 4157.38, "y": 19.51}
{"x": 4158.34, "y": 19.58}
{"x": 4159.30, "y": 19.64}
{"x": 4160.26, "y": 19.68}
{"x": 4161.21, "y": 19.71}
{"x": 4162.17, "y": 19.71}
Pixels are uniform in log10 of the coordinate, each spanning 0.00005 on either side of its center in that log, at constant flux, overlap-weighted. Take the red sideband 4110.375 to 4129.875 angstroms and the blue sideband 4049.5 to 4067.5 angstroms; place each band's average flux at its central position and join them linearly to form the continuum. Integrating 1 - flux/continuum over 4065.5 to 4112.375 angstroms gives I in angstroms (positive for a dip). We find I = 2.2 angstroms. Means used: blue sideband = 19.7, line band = 18.9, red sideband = 19.9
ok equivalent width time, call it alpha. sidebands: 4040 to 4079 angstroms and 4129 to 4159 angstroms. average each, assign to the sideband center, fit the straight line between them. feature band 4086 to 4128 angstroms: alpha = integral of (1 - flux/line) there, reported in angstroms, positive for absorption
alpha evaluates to 1.3 angstroms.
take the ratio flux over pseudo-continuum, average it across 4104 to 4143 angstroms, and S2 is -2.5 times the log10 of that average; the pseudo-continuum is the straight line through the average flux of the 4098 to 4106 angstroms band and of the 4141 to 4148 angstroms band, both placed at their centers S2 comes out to -0.10 mag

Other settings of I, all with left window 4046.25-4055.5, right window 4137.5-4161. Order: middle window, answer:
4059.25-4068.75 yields 0.10 angstroms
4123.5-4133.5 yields 0.10 angstroms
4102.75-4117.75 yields 0.52 angstroms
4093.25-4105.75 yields 1.76 angstroms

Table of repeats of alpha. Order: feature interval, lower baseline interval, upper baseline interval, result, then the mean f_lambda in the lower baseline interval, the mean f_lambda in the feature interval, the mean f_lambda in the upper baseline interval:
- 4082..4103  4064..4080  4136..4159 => 0.8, 19.3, 18.7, 19.8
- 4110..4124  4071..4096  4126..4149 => -0.1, 19.7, 19.9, 19.8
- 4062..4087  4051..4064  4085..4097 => 0.4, 19.8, 19.5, 19.7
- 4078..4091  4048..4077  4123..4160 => -0.3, 19.5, 20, 19.7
